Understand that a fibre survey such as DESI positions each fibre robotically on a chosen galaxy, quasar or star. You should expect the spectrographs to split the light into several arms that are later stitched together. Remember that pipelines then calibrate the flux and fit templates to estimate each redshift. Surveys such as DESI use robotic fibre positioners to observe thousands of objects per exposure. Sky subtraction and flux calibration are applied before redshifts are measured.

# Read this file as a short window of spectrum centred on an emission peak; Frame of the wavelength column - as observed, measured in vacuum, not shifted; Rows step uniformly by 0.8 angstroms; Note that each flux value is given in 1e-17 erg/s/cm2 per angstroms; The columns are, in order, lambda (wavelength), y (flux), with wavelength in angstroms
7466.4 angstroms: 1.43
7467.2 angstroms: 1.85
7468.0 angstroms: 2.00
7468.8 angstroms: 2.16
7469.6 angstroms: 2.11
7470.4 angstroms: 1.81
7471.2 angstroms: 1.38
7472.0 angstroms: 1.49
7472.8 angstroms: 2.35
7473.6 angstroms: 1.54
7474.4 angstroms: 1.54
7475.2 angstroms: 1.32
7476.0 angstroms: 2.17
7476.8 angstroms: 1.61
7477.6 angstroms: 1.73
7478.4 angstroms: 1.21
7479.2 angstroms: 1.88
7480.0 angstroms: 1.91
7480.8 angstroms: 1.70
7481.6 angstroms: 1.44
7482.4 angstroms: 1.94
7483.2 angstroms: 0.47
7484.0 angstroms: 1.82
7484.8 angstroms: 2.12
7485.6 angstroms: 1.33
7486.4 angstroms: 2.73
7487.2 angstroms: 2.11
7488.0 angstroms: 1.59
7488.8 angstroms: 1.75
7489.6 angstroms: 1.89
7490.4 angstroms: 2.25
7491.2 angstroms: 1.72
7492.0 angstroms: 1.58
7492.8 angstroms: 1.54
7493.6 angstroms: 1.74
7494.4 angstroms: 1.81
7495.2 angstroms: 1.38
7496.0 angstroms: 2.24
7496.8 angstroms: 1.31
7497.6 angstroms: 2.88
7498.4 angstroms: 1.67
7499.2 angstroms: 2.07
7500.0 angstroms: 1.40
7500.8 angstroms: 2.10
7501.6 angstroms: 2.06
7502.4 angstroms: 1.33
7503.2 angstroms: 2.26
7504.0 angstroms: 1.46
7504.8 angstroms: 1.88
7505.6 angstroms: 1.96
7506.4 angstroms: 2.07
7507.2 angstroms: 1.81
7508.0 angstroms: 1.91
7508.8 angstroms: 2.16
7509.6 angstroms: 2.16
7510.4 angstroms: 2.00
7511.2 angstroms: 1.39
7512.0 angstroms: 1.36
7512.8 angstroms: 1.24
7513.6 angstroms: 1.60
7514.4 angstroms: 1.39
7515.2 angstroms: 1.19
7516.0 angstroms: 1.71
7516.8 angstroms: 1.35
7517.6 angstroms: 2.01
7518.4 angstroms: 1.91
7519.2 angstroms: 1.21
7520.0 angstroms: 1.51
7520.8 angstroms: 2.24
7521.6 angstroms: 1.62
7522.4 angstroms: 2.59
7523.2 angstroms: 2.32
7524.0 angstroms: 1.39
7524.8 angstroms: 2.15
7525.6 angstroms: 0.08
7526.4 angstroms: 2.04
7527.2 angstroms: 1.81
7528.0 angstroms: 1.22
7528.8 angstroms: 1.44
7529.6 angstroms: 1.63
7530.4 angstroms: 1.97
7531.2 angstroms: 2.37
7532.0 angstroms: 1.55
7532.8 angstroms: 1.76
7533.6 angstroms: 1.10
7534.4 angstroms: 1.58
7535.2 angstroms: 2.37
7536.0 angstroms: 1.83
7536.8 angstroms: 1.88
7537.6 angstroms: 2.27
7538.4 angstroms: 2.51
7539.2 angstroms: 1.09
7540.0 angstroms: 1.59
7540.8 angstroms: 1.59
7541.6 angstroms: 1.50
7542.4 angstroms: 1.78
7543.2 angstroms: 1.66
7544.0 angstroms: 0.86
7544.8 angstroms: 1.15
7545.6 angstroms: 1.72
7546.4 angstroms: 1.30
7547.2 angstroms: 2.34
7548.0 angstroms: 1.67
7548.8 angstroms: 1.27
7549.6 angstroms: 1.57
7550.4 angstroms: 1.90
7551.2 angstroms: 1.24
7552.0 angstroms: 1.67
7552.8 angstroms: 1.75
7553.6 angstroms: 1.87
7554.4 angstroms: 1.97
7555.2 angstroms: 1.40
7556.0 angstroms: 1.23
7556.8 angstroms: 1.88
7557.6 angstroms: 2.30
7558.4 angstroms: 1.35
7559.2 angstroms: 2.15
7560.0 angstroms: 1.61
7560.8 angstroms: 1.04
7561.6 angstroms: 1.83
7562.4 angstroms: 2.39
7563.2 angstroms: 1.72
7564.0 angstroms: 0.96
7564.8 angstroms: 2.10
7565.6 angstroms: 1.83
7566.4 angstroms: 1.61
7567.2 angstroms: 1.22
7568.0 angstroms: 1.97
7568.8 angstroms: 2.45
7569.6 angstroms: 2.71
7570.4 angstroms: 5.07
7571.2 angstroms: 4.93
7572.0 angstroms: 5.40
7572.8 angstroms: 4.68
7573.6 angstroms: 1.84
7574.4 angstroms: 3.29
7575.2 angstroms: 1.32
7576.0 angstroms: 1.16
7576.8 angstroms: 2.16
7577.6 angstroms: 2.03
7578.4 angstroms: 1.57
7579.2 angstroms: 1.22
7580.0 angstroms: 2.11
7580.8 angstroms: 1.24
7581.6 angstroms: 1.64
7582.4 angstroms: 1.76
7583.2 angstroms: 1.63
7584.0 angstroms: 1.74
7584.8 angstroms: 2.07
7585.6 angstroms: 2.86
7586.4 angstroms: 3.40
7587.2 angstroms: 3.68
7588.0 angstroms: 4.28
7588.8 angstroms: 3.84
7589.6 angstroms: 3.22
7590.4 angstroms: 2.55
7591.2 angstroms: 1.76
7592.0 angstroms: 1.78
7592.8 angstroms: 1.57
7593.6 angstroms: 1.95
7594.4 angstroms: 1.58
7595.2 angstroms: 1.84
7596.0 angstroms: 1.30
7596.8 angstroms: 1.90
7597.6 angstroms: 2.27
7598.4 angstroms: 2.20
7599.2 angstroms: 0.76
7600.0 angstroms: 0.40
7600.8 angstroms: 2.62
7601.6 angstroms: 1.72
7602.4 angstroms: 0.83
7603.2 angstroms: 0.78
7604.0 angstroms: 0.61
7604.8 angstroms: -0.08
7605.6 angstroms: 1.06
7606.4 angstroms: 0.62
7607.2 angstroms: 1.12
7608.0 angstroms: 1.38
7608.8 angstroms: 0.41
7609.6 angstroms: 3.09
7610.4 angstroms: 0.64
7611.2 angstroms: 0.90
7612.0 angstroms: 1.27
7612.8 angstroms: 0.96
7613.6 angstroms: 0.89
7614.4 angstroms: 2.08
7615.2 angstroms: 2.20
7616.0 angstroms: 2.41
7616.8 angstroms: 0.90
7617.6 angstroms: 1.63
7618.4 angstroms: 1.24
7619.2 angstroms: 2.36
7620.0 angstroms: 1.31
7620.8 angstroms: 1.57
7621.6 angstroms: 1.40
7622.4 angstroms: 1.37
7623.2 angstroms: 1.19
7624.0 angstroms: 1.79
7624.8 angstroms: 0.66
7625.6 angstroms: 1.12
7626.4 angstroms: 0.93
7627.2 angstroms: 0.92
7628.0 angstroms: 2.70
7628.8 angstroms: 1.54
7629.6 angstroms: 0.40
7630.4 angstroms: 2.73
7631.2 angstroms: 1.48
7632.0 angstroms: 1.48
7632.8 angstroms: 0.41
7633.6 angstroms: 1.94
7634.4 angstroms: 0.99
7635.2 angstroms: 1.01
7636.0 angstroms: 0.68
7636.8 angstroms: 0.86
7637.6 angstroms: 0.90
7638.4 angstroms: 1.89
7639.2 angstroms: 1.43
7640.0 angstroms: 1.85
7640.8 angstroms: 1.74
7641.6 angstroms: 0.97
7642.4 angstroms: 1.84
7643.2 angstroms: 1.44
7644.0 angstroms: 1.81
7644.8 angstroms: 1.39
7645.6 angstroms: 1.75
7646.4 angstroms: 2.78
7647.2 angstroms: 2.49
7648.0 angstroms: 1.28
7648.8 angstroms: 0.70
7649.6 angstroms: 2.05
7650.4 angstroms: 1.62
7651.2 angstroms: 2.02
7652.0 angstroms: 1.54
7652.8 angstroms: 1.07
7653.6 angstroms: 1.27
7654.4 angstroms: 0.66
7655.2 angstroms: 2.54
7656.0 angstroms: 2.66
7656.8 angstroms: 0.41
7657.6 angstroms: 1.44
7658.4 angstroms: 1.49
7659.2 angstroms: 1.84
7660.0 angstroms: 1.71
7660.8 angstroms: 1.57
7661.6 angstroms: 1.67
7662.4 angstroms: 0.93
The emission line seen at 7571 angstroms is [S II] 6716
